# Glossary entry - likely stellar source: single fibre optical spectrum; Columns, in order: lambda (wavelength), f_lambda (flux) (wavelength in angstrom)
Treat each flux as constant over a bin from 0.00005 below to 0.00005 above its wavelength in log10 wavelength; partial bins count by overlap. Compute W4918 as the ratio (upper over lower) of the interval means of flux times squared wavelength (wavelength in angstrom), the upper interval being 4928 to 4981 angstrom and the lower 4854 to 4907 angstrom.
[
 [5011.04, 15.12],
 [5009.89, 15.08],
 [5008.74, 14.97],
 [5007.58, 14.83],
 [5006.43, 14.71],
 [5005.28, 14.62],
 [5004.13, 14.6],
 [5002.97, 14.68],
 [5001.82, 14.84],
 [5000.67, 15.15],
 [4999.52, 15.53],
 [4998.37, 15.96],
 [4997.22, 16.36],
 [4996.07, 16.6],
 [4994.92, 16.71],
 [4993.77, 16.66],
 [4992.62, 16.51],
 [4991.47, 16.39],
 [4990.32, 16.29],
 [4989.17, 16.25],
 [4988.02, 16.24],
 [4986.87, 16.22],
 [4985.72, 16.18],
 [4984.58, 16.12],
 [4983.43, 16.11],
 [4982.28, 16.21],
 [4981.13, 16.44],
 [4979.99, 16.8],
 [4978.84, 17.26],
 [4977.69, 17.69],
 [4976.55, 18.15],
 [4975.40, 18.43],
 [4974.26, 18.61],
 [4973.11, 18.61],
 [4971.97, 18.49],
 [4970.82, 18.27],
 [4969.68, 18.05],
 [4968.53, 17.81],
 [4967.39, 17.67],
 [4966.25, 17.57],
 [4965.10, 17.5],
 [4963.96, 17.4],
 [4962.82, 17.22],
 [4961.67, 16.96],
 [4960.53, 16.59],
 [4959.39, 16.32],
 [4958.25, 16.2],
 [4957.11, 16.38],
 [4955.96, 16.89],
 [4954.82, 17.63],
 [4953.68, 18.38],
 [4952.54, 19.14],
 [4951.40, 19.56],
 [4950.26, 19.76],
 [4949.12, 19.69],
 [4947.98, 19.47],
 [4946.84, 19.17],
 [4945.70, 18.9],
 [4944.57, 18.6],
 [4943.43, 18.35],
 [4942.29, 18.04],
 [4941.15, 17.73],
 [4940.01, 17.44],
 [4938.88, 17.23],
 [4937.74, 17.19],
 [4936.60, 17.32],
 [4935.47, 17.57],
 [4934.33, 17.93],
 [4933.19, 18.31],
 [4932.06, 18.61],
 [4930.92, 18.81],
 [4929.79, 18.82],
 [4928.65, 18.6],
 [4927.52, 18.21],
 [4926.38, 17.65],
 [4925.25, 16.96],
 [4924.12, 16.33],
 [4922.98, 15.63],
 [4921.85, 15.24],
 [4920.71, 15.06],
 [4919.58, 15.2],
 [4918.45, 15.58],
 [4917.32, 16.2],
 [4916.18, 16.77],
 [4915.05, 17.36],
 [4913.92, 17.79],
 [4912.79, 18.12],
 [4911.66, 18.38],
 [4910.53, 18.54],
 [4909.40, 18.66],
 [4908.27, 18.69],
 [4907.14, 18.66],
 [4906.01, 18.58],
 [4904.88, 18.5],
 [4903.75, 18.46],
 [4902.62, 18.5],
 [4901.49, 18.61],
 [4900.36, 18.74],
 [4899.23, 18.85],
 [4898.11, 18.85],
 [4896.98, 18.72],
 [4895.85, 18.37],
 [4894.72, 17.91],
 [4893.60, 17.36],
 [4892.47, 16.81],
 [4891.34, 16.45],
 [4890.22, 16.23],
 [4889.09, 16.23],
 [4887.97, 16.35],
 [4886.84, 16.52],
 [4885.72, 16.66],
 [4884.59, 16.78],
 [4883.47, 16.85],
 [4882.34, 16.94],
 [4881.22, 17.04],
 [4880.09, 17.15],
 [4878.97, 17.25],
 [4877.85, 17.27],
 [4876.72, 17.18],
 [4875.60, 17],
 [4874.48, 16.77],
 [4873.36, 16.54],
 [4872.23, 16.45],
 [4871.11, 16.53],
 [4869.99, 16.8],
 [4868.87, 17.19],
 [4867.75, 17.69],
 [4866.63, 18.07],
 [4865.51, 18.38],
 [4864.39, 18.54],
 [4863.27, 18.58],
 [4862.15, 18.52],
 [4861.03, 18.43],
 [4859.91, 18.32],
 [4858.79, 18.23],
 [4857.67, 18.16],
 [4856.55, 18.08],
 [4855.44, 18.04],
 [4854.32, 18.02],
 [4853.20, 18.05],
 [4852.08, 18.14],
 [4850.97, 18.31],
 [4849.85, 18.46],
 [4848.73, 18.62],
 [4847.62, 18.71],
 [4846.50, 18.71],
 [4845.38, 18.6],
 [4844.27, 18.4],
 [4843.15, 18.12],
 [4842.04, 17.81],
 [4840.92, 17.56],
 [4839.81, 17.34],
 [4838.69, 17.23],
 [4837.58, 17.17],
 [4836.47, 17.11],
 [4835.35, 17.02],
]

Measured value 1.05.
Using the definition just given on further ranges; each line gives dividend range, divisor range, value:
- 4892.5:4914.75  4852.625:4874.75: 1.05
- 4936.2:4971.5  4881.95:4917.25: 1.03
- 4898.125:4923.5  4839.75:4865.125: 0.99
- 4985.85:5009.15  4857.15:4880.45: 0.94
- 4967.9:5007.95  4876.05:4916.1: 0.97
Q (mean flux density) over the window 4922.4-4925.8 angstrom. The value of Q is 16.3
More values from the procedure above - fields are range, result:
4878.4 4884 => 17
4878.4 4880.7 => 17.2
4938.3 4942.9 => 17.6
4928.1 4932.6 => 18.7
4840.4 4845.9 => 18.1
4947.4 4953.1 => 19.5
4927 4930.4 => 18.6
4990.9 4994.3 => 16.5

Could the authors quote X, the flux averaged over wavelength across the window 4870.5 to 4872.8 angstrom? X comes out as 16.5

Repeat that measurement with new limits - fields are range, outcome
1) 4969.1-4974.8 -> 18.4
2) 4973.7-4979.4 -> 18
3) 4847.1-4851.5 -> 18.5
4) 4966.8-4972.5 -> 18.1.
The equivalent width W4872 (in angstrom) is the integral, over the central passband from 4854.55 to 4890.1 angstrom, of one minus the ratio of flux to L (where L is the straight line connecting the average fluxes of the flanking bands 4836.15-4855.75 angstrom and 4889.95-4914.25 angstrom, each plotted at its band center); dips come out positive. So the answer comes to 1.5 angstrom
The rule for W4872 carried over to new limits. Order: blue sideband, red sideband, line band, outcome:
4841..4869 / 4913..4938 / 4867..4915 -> 0.36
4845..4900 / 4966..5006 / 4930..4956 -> -2.04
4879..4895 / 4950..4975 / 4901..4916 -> -1.10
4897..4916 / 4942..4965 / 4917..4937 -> 1.24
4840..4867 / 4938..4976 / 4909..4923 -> 0.98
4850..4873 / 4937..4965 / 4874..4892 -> 1.13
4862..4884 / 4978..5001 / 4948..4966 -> -1.25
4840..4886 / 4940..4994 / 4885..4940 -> 0.33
